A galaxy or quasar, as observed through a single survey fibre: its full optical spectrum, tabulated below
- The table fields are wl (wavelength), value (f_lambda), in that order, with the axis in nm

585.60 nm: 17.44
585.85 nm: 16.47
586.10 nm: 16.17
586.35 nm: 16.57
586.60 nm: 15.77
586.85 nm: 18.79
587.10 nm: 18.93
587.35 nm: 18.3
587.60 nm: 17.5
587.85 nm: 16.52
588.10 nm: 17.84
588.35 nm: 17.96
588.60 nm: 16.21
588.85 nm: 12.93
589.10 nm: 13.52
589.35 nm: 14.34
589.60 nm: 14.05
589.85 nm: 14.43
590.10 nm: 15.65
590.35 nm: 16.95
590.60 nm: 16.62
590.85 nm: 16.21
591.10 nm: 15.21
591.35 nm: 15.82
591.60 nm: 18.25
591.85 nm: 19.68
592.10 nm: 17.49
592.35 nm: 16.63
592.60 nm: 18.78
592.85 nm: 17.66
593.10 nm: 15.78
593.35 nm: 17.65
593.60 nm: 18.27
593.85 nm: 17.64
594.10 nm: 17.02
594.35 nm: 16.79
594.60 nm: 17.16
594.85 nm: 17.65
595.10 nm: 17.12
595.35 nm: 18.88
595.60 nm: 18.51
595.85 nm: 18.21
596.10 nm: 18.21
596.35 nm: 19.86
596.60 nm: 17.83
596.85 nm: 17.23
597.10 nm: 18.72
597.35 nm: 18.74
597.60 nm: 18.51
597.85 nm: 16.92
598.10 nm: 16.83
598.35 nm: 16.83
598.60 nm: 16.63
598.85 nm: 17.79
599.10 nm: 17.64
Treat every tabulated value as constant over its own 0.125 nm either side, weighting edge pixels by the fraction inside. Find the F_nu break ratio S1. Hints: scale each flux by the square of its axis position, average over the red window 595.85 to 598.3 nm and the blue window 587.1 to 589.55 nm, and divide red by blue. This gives 1.1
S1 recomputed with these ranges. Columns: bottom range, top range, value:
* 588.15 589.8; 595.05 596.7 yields 1.26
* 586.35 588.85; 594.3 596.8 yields 1.07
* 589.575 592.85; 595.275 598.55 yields 1.10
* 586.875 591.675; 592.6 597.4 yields 1.12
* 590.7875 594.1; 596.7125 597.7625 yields 1.07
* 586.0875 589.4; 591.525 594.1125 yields 1.09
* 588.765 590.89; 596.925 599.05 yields 1.21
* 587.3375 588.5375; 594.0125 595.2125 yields 1.00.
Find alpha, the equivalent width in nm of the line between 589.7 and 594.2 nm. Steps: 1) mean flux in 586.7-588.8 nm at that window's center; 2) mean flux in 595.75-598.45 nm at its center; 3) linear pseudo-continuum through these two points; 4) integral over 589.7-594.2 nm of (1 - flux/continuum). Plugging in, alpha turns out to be 0.20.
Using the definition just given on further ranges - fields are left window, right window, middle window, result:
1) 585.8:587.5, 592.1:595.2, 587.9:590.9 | 0.31 nm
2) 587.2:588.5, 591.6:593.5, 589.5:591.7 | 0.22 nm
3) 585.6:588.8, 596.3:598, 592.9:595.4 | 0.07 nm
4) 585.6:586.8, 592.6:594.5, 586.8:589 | -0.05 nm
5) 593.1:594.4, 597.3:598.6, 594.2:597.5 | -0.13 nm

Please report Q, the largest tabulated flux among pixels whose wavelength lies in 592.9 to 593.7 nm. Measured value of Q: 18.27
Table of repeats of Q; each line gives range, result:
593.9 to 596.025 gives 18.88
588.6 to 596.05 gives 19.68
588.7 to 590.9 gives 16.95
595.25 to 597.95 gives 19.86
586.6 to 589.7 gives 18.93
